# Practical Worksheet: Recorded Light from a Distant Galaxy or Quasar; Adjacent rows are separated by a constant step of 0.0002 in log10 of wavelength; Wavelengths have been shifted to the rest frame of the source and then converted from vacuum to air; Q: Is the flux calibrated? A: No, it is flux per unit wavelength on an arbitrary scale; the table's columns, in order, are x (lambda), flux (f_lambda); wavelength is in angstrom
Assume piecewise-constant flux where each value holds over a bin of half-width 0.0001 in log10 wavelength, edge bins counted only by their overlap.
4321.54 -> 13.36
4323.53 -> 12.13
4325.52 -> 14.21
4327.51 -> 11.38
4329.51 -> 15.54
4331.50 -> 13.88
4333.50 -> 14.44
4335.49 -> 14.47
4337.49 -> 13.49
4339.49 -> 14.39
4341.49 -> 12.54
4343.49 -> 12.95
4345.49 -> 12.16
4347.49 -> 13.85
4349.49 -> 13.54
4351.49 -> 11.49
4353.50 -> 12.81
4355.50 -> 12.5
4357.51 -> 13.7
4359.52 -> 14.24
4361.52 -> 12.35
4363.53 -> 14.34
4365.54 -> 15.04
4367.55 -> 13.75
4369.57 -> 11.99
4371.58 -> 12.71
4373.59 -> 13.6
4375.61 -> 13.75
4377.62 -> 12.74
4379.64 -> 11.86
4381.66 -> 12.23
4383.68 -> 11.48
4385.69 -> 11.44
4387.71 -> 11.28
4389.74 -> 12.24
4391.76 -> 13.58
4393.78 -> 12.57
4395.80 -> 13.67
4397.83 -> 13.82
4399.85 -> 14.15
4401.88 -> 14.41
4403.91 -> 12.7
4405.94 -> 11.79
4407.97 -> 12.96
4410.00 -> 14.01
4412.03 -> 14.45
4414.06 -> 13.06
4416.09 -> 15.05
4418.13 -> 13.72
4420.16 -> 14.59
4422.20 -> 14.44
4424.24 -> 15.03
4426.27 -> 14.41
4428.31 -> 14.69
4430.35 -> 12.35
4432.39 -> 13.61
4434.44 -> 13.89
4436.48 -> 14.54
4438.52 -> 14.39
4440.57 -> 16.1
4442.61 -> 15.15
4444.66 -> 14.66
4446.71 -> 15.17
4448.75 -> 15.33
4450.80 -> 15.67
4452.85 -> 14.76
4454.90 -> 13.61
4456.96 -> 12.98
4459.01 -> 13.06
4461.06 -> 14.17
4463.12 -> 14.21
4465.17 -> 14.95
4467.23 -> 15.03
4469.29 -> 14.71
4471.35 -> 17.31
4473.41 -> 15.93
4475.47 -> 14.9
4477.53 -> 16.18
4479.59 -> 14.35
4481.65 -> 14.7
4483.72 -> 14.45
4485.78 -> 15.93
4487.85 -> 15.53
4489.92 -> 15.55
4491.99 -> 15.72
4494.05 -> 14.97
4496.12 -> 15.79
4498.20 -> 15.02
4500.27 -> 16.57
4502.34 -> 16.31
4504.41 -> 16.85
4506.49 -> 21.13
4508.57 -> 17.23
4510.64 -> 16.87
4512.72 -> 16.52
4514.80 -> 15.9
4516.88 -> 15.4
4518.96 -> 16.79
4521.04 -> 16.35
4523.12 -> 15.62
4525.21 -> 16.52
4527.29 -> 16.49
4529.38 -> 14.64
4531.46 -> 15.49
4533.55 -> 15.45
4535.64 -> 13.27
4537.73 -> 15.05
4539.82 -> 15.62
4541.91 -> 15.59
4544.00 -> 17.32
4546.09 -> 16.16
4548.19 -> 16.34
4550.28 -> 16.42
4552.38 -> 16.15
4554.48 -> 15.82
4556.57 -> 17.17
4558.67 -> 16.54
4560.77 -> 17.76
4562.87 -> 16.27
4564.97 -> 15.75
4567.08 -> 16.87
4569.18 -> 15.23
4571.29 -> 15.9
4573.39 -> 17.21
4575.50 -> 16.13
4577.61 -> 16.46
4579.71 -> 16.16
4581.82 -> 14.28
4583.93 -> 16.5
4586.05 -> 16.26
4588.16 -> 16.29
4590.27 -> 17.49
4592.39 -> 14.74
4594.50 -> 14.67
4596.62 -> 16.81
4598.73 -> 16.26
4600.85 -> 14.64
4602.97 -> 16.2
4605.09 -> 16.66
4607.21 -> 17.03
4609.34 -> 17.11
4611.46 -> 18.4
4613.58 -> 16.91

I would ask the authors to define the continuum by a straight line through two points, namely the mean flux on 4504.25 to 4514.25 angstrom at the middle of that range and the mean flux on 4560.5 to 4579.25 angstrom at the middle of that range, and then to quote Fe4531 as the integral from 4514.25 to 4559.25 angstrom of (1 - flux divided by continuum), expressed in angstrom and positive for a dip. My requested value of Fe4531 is 3.1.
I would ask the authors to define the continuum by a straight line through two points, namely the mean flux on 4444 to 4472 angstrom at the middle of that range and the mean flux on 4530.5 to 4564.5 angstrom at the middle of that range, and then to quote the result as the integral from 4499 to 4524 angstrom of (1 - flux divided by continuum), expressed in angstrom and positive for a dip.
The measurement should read -2.1 angstrom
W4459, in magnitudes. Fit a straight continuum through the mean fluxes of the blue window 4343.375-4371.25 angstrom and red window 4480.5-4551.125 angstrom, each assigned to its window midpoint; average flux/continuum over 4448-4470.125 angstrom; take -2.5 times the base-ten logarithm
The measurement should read 0.044 mag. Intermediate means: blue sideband 13.2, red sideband 16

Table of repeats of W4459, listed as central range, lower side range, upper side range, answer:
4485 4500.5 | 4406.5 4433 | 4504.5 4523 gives 0.05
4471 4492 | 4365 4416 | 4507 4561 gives -0.03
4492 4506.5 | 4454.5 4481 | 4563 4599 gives -0.08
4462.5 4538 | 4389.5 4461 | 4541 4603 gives -0.05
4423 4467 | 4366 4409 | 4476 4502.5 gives -0.01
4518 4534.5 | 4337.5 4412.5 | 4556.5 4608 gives -0.04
